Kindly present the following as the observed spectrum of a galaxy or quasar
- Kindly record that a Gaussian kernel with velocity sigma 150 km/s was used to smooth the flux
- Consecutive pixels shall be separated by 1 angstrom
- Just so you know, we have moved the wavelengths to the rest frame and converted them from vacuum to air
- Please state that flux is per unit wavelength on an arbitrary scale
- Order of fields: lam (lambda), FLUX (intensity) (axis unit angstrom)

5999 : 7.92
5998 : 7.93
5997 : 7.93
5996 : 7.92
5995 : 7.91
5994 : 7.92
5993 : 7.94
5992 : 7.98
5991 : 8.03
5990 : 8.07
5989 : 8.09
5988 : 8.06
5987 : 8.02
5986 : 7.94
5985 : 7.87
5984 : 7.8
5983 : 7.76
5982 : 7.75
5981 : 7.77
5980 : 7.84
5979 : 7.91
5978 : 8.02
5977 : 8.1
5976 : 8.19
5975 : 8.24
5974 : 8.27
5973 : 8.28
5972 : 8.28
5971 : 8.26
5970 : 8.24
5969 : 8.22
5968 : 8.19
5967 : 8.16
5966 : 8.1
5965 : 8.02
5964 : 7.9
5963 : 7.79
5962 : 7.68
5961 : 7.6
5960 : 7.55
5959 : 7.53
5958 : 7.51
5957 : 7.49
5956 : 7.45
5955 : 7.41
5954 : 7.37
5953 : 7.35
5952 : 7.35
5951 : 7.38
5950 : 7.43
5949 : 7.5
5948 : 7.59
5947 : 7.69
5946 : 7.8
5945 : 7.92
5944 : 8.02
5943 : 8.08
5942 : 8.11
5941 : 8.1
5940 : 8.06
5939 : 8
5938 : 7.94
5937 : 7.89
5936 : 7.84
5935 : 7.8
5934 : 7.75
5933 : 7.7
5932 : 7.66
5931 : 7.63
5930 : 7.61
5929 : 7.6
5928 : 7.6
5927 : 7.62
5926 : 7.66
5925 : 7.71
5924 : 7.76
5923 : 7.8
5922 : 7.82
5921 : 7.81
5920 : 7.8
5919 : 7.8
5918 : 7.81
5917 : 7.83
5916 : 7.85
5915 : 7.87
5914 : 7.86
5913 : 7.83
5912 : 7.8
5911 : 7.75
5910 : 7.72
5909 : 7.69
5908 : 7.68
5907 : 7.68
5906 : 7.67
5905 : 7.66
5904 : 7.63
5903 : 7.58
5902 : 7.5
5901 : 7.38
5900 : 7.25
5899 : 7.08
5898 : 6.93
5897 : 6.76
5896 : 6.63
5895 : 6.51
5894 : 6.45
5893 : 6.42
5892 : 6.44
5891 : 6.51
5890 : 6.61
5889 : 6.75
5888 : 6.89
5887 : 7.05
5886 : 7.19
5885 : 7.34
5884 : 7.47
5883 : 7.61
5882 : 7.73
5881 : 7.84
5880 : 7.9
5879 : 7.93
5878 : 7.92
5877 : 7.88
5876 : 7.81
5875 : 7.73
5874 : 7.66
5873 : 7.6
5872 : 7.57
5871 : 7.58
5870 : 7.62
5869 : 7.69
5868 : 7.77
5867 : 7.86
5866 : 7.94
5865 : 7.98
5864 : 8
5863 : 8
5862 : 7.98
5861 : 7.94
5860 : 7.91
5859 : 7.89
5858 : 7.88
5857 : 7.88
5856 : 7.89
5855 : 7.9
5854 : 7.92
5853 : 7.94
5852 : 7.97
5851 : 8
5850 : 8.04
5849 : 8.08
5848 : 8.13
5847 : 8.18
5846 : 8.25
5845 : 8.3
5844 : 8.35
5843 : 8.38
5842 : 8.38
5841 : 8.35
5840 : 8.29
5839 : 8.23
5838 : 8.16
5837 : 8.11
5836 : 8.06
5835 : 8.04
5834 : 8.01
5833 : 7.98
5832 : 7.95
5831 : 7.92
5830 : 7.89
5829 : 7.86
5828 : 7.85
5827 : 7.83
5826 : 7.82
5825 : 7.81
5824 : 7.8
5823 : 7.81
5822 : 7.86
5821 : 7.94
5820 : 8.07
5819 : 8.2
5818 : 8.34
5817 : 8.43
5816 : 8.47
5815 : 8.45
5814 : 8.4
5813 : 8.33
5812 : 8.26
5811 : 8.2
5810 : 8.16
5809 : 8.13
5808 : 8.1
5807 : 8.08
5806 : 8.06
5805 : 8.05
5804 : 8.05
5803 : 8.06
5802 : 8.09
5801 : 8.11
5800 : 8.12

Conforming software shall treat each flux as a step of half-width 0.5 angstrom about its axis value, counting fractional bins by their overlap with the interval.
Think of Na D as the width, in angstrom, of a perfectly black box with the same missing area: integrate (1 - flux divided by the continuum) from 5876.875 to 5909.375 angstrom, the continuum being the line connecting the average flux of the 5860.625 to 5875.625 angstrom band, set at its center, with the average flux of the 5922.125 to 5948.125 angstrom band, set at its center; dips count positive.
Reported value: 2.3 angstrom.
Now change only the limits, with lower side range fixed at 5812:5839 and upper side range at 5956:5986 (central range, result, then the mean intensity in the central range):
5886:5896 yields 1.7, 6.65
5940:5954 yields 0.4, 7.72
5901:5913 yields 0.5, 7.66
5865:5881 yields 0.5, 7.77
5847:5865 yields 0.1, 7.97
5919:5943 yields 0.5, 7.8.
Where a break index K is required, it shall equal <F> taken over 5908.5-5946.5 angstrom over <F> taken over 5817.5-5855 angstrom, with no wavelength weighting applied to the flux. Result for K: 1.0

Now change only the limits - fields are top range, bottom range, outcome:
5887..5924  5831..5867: 0.91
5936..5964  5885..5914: 1.07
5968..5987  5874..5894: 1.10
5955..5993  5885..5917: 1.09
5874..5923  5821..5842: 0.93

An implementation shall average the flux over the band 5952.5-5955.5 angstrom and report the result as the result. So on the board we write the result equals 7.38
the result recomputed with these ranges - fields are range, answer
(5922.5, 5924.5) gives 7.78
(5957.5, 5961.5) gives 7.55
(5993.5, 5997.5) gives 7.92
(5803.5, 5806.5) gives 8.05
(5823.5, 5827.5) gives 7.81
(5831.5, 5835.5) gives 7.99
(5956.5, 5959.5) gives 7.51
